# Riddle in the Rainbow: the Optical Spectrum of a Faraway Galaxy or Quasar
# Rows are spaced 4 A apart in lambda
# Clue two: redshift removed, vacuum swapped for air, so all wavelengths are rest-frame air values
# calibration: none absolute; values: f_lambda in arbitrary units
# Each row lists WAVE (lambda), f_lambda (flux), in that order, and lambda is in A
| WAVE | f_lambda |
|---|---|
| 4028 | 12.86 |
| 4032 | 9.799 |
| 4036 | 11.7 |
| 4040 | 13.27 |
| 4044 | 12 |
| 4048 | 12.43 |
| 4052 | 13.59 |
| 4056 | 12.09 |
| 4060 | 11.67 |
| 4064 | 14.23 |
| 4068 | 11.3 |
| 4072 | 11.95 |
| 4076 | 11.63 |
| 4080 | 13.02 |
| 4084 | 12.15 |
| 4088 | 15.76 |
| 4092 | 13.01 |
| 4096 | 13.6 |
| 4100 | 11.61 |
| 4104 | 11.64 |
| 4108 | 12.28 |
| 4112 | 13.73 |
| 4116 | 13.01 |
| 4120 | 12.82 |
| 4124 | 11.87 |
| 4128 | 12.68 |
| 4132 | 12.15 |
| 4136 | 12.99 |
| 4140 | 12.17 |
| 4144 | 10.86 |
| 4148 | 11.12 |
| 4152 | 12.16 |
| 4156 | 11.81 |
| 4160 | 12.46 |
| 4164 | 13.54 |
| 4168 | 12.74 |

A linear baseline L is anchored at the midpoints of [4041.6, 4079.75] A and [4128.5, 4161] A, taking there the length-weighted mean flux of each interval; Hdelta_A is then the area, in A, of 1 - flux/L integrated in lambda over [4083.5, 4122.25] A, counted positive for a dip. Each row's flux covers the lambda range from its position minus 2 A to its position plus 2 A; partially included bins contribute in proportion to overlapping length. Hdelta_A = -2.6 A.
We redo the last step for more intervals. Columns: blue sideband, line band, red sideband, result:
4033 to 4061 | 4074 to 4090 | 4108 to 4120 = -0.5 A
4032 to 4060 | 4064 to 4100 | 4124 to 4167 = -1.7 A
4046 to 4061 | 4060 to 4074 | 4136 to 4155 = 0.0 A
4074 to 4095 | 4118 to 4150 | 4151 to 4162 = 1.0 A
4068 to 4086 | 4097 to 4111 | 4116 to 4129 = 0.3 A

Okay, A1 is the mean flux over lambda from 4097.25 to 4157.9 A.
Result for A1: 12.2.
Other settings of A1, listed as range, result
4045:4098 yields 12.8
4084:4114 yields 13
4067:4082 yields 12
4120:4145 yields 12.2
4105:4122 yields 12.9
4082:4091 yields 13.9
